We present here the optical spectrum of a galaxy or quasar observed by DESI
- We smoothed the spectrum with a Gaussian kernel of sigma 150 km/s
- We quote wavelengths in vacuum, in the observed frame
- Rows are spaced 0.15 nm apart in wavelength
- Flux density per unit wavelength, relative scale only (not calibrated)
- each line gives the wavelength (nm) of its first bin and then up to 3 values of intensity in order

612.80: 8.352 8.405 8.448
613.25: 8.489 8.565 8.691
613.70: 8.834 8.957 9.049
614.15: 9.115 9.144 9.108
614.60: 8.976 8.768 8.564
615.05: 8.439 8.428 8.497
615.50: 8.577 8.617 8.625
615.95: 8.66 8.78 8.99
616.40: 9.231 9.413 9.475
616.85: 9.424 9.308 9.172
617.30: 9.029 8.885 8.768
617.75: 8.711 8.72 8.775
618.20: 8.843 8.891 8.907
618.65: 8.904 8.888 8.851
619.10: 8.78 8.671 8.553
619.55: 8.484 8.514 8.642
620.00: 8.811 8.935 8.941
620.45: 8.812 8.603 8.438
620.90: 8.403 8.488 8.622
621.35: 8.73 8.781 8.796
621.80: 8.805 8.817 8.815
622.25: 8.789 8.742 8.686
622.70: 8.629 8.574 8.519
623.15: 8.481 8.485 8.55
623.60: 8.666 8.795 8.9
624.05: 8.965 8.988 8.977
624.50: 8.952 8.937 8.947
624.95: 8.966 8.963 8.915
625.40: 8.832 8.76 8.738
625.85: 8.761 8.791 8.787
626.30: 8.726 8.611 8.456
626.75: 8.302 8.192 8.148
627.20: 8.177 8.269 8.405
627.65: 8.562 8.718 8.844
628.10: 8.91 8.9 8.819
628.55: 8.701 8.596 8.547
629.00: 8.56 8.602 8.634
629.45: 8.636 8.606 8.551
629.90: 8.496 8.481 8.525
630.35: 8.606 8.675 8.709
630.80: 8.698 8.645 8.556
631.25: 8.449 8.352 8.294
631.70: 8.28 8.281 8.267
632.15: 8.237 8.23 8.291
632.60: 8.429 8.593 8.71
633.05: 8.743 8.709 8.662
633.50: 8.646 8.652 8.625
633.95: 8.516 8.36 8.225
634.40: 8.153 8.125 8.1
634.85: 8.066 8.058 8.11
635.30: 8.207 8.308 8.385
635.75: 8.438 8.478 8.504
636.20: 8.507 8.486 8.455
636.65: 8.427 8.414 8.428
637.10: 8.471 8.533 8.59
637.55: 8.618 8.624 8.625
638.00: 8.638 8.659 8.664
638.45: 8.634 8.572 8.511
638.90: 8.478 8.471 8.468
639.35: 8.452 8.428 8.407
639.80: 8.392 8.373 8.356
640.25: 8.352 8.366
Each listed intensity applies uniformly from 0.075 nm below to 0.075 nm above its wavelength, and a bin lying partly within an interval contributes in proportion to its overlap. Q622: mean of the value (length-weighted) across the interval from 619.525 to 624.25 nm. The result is 8.69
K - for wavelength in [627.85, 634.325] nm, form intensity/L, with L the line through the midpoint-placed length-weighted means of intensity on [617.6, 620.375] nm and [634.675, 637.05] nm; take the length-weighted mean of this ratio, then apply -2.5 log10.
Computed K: -0.01 mag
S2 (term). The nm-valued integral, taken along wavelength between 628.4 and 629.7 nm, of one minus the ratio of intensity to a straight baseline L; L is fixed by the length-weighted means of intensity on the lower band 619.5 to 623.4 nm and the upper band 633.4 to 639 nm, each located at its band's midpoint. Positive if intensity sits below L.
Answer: -0.011 nm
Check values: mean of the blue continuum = 8.67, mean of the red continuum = 8.44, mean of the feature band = 8.62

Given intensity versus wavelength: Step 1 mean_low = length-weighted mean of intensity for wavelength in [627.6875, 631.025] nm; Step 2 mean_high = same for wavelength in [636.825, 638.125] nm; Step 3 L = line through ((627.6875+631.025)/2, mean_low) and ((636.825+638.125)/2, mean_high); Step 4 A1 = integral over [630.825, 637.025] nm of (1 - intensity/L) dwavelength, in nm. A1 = 0.15 nm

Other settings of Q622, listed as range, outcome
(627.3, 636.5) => 8.49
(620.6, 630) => 8.67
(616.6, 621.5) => 8.81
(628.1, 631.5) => 8.61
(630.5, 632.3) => 8.44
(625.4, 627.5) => 8.52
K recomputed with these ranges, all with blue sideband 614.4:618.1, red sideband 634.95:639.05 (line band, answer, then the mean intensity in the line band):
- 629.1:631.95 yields 0.009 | 8.53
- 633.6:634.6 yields 0.020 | 8.38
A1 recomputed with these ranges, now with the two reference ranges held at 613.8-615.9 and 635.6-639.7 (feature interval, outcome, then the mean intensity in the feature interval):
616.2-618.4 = -0.08 nm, 9.04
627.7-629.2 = -0.02 nm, 8.72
